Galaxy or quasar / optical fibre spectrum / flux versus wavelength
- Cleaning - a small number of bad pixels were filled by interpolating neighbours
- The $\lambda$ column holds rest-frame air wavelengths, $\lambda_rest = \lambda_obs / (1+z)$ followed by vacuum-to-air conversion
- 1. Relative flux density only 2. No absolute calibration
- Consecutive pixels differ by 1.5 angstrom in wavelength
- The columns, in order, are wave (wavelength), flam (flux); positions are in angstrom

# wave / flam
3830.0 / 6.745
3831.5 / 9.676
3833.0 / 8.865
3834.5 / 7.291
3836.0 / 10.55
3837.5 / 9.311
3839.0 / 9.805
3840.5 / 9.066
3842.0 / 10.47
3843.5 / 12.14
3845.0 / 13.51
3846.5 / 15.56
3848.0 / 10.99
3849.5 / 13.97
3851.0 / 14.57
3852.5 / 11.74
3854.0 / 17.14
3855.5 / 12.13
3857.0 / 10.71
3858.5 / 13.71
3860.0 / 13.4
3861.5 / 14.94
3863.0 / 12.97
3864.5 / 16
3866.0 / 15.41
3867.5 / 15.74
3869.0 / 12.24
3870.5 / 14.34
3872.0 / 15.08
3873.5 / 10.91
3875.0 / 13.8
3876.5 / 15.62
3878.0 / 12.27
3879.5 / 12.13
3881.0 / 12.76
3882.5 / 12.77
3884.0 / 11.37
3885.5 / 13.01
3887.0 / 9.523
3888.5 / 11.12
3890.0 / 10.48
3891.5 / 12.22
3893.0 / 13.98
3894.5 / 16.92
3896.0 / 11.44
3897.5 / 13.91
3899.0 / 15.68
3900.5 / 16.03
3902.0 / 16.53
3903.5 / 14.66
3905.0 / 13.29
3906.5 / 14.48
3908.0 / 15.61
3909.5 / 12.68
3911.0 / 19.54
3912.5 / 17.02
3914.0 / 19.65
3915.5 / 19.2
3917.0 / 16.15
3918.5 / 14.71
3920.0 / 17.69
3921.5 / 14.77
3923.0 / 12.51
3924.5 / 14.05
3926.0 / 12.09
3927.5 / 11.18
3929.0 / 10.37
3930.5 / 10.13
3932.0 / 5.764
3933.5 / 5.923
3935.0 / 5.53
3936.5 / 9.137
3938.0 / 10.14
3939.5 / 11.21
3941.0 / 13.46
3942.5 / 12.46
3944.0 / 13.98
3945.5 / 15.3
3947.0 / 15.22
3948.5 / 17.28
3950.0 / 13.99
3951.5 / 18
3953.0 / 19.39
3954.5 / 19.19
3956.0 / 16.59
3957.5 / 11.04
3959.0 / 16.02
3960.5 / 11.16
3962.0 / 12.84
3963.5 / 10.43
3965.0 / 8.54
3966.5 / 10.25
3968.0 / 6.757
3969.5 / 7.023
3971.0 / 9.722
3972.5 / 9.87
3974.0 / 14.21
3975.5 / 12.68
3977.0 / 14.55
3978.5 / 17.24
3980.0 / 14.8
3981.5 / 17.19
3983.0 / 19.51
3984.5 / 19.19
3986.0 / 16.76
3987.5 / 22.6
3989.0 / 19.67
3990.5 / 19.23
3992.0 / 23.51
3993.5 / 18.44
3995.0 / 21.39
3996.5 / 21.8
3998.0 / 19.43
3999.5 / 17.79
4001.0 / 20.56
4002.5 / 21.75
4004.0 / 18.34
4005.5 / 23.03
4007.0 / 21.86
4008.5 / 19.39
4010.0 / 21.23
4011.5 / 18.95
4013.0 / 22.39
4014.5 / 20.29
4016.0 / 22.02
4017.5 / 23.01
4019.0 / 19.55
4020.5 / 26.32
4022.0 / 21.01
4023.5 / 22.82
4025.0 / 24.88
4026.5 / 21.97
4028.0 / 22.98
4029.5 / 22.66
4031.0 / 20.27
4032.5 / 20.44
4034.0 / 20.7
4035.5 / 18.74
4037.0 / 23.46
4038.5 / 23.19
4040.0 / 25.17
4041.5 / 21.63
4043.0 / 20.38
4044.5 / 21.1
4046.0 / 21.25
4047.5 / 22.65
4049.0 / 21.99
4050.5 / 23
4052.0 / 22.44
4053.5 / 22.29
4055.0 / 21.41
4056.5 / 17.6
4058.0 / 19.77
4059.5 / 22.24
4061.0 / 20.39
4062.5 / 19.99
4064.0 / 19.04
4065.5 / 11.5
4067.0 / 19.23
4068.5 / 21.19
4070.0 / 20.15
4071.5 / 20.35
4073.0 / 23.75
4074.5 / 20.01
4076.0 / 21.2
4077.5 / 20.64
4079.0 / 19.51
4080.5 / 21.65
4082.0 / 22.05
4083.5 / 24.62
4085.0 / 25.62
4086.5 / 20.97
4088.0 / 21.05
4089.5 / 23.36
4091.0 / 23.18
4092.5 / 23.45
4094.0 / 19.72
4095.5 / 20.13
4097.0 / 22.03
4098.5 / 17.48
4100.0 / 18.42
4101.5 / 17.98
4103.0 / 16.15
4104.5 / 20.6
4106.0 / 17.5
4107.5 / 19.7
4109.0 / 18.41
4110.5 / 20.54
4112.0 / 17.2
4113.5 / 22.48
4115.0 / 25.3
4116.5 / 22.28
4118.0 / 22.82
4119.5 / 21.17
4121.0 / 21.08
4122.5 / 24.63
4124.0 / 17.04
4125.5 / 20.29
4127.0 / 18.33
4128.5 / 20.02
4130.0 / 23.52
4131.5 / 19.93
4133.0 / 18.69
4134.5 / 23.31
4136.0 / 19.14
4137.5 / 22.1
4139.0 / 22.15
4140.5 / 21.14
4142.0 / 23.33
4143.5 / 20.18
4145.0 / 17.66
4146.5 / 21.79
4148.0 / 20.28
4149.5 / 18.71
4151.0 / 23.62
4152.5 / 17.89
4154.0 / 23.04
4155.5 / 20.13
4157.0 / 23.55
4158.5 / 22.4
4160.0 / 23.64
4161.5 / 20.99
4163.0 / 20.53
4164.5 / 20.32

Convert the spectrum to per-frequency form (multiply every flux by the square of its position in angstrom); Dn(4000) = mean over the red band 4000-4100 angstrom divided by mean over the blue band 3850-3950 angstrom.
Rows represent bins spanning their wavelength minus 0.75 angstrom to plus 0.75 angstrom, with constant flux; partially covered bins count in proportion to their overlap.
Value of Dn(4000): 1.71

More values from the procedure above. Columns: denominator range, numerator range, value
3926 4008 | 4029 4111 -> 1.47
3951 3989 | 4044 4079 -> 1.50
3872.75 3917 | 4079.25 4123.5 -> 1.65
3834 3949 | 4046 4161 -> 1.77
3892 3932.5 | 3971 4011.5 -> 1.33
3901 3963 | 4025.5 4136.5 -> 1.62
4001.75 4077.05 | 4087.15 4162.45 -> 1.02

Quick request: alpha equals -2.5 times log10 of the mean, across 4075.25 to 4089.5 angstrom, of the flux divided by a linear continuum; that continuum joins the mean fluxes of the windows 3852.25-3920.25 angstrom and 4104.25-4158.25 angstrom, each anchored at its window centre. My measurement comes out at -0.13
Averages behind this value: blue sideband 14.2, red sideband 20.8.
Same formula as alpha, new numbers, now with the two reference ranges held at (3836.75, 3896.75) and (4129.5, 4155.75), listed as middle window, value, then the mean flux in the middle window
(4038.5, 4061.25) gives -0.19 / 21.6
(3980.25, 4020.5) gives -0.21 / 20.4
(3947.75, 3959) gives -0.07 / 16.5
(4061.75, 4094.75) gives -0.11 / 21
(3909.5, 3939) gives 0.13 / 12.9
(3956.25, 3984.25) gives 0.25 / 12.6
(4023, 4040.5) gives -0.25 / 22.2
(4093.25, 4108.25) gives 0.04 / 19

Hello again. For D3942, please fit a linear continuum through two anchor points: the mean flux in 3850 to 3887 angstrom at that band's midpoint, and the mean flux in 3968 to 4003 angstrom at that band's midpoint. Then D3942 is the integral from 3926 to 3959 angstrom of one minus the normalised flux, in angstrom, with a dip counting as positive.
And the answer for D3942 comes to 6.5 angstrom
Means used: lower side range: 13.5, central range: 12.7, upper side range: 17.1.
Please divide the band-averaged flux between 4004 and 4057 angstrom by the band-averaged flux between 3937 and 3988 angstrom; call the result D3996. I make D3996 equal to 1.55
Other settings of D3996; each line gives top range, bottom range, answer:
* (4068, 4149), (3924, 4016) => 1.36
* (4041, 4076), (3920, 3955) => 1.62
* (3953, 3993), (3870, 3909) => 1.10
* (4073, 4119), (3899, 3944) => 1.57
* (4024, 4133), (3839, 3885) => 1.59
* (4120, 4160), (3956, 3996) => 1.41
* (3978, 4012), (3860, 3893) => 1.51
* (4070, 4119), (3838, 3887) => 1.60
